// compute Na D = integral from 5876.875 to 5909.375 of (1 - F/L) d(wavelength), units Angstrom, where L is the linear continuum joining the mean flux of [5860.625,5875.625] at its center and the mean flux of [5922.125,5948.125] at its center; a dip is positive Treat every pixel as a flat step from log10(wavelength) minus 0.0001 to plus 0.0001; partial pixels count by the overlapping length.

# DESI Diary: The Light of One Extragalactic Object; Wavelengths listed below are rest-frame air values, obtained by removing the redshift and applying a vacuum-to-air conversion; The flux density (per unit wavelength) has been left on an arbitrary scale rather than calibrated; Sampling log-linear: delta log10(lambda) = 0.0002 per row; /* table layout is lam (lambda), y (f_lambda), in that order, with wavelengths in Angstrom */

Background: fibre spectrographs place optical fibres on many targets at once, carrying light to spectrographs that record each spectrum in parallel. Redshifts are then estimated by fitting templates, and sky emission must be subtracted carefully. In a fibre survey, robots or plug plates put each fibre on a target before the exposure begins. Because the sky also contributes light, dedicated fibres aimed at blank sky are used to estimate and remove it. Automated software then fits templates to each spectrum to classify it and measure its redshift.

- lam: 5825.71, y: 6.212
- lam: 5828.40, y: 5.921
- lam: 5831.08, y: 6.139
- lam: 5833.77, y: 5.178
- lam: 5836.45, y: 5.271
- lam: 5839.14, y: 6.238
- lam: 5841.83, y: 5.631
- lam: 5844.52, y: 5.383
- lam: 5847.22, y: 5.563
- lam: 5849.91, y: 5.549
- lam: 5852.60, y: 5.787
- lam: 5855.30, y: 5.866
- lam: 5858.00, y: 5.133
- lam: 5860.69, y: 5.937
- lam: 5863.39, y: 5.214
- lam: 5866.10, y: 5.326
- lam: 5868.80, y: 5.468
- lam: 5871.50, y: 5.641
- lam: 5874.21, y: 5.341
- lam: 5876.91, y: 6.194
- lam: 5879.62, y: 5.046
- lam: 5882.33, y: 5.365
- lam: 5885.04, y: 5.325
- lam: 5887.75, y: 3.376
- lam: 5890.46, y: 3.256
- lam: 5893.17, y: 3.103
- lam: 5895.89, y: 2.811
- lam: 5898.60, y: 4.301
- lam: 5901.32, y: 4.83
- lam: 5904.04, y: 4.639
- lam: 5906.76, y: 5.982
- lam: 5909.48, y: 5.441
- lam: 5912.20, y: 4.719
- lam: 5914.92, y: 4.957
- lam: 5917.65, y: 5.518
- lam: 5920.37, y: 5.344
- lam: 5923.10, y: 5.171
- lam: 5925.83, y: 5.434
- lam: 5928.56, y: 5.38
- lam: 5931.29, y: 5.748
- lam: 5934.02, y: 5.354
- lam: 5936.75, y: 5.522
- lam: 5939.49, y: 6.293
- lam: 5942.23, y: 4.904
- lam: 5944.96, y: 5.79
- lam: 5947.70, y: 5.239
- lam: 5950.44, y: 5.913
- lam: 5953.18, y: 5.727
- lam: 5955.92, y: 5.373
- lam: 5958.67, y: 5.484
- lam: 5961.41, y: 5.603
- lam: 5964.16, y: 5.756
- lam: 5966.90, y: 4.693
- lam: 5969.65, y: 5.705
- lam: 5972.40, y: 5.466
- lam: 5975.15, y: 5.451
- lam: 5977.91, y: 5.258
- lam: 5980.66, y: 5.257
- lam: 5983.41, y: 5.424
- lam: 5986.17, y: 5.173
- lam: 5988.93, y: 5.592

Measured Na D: 5.8 Angstrom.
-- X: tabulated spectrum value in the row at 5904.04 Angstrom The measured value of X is 4.639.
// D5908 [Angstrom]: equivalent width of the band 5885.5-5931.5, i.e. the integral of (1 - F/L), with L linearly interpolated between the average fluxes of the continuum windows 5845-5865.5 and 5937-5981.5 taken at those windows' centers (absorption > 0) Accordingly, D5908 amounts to 6.9 Angstrom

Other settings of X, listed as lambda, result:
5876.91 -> 6.194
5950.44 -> 5.913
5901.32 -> 4.83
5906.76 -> 5.982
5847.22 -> 5.563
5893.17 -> 3.103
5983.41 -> 5.424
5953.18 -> 5.727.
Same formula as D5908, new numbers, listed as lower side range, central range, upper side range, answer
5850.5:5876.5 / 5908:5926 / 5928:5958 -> 1.12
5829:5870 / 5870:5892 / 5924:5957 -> 2.54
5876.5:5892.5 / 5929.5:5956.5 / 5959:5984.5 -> -2.35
